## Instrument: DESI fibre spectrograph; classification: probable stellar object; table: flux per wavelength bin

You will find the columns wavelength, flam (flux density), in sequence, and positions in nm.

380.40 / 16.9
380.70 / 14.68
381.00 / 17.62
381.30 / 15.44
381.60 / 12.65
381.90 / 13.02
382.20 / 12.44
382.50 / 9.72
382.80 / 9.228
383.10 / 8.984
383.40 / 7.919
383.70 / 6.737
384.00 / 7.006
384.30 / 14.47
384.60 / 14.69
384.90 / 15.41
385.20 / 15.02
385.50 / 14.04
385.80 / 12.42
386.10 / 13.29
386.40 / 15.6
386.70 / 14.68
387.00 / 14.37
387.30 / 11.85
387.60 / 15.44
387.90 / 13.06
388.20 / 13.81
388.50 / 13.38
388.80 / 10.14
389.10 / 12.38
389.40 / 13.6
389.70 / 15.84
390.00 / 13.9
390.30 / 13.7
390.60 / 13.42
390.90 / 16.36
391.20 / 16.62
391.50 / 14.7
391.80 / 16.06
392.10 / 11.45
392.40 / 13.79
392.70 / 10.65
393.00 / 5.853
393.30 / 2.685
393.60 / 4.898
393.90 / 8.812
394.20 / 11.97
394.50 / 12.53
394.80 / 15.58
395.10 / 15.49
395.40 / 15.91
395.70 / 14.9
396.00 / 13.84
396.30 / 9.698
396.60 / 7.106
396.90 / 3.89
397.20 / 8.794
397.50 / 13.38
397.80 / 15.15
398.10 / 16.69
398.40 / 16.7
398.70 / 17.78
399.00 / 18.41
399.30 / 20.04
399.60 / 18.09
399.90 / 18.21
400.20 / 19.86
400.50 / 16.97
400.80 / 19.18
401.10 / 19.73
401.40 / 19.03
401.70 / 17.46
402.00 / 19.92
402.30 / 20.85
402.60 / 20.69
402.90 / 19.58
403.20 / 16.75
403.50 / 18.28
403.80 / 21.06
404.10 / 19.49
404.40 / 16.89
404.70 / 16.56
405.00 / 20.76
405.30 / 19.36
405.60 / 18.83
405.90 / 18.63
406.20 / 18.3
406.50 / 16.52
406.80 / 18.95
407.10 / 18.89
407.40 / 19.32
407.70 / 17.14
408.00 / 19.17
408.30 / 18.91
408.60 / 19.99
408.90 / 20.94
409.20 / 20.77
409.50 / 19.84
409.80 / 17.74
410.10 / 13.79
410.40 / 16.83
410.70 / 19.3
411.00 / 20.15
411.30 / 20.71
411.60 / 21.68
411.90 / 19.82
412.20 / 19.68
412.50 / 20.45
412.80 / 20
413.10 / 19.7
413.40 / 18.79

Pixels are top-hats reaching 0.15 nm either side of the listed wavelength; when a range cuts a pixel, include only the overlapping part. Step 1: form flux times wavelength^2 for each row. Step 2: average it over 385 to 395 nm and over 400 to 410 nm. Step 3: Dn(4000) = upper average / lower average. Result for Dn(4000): 1.60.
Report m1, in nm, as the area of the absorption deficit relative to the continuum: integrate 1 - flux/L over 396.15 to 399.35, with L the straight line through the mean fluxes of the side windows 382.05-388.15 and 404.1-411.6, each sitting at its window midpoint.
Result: 0.56 nm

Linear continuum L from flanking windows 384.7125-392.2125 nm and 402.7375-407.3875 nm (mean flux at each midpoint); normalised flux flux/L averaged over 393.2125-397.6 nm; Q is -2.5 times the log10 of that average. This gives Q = 0.433 mag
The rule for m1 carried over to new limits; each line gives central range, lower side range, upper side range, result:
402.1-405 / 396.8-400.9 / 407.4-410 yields -0.24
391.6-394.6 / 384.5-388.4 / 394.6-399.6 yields 0.89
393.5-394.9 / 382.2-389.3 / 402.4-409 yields 0.40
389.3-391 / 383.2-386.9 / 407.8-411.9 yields -0.06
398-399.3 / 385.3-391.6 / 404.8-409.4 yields -0.08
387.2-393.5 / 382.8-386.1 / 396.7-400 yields 0.13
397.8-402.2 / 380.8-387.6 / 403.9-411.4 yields -0.42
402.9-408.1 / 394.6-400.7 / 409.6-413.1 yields -0.38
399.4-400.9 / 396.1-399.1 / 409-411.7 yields -0.49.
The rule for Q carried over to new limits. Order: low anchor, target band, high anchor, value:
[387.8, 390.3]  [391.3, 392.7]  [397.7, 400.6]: 0.07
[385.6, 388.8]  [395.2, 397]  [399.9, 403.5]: 0.44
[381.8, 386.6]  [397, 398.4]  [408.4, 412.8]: 0.17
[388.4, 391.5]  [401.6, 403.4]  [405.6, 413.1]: -0.12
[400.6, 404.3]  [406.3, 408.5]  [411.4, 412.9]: 0.08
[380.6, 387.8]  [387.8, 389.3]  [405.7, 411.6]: 0.10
